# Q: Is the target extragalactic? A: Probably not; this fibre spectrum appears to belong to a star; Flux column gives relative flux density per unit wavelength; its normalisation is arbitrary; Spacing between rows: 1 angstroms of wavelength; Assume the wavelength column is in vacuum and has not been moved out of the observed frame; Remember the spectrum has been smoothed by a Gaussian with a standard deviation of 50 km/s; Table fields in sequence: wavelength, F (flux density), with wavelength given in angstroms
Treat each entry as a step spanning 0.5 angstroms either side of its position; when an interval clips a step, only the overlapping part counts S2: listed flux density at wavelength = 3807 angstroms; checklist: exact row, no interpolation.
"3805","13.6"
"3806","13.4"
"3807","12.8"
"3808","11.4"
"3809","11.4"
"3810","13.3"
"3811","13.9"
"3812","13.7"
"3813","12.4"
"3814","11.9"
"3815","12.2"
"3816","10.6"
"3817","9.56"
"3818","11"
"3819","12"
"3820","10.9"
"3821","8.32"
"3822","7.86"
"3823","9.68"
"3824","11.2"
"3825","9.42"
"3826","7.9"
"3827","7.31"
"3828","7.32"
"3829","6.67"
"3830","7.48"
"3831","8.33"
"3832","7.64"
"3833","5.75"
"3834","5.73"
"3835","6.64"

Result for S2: 12.8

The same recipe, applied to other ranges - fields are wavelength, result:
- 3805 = 13.6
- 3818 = 11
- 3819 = 12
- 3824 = 11.2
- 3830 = 7.48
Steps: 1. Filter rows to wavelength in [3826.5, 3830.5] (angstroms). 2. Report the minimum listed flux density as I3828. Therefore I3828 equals 6.67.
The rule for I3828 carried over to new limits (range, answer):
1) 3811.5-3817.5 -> 9.56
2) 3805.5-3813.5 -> 11.4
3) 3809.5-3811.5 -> 13.3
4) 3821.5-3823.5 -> 7.86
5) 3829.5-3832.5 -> 7.48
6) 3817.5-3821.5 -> 8.32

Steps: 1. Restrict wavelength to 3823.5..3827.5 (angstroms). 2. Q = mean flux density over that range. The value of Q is 8.96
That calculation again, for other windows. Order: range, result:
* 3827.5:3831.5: 7.45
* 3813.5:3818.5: 11.1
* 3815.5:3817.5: 10.1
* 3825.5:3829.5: 7.3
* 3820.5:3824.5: 9.27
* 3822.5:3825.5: 10.1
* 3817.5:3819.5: 11.5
